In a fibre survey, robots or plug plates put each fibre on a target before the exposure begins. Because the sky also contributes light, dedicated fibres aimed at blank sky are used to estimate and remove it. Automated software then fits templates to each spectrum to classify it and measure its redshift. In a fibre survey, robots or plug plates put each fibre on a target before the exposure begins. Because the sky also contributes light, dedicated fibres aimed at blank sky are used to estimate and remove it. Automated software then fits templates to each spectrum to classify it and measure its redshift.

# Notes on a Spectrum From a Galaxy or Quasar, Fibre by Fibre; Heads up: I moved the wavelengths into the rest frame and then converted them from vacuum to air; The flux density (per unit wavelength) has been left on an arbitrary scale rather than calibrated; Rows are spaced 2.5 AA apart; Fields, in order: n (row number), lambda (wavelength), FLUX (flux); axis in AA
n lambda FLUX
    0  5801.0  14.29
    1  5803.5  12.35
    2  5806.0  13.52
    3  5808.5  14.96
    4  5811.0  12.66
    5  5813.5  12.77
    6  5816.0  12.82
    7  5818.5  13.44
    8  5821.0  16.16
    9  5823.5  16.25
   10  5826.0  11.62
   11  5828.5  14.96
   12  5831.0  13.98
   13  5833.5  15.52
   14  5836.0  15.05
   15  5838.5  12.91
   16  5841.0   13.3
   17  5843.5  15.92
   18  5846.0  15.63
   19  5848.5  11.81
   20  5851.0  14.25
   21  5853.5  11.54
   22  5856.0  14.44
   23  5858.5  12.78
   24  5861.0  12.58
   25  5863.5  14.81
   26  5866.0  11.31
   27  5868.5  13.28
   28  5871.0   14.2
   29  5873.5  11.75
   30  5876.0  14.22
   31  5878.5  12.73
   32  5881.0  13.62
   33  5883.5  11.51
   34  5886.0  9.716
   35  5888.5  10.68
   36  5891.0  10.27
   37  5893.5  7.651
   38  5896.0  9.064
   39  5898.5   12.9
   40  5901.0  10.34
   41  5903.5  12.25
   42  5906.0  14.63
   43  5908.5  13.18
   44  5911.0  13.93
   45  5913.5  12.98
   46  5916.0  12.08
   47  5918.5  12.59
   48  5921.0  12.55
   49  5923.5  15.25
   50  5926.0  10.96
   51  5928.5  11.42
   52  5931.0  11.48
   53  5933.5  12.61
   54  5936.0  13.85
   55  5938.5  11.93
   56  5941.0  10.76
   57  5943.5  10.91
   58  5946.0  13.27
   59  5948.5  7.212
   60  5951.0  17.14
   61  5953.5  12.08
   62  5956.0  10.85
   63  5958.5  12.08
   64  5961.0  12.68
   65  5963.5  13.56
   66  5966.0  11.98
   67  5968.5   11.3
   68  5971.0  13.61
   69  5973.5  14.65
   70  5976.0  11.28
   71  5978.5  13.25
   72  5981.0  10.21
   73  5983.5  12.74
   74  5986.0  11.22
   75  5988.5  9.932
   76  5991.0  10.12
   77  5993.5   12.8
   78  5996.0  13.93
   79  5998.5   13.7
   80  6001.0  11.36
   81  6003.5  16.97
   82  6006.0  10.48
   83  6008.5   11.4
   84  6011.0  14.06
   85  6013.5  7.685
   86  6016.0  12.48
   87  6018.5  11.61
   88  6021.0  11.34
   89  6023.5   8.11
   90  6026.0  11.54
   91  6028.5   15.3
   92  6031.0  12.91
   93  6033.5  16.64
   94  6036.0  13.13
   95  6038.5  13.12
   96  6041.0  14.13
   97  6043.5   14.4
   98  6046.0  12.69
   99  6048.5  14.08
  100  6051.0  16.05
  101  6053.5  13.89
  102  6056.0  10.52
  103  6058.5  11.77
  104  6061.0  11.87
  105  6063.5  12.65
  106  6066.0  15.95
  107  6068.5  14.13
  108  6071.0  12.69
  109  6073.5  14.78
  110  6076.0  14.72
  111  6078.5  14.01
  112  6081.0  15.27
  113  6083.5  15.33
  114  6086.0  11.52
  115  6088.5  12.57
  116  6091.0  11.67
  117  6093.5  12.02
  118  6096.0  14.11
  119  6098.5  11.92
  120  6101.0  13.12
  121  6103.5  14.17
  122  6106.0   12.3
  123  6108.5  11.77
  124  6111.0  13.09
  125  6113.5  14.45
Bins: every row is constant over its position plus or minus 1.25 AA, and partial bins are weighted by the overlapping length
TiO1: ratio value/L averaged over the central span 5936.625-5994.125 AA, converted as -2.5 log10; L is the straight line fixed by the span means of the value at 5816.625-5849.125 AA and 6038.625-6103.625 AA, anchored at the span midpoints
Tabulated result 0.16 mag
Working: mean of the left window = 14.4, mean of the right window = 13.4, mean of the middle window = 12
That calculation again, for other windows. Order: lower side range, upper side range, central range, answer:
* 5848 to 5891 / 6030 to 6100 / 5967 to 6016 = 0.088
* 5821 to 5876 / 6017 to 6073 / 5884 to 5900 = 0.324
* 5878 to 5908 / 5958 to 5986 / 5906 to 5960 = -0.048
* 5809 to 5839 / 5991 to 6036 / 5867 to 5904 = 0.169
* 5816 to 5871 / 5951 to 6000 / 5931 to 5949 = 0.095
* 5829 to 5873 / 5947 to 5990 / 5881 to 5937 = 0.084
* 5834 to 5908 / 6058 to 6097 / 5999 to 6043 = 0.059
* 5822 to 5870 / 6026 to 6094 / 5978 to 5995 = 0.195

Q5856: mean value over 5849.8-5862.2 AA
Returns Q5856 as 13.1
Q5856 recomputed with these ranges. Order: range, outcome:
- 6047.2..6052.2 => 15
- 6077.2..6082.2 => 14.6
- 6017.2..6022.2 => 11.5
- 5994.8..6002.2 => 13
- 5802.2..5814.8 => 13.3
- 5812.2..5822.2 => 13.8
